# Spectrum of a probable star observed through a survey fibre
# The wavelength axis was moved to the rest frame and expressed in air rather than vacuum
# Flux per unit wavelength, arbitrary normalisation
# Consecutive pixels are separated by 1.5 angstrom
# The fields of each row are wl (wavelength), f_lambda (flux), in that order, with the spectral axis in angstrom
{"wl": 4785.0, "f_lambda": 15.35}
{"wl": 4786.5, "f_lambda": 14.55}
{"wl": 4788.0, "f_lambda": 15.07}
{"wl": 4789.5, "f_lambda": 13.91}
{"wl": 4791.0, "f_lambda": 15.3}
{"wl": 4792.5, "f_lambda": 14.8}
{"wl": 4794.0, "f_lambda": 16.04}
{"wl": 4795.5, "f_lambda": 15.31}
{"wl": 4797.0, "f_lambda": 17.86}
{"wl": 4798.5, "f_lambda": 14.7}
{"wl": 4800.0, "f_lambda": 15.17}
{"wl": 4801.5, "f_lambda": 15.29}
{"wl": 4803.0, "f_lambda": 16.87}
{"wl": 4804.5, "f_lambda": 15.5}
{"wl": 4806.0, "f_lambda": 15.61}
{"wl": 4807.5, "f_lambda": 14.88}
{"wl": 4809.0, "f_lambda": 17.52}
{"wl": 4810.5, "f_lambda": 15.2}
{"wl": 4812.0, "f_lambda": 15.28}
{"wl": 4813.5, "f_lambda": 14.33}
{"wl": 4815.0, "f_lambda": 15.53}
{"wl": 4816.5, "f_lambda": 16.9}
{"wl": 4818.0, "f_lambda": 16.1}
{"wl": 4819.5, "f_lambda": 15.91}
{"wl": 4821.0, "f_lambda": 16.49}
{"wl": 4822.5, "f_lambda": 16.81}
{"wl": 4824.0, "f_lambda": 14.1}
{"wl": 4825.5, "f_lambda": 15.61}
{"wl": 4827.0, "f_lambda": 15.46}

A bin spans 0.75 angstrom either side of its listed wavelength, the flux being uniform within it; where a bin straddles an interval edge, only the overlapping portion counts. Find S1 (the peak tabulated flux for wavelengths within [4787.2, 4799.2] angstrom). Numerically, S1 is 17.86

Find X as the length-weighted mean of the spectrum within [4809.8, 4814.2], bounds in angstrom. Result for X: 14.9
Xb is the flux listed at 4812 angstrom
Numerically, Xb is 15.28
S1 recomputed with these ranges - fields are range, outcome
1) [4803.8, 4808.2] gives 15.61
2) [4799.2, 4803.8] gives 16.87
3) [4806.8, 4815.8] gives 17.52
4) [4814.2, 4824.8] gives 16.9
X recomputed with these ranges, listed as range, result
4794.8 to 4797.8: 16.6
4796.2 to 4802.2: 15.8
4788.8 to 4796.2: 15.1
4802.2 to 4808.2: 15.7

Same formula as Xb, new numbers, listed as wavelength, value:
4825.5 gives 15.61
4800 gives 15.17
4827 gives 15.46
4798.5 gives 14.7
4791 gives 15.3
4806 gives 15.61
